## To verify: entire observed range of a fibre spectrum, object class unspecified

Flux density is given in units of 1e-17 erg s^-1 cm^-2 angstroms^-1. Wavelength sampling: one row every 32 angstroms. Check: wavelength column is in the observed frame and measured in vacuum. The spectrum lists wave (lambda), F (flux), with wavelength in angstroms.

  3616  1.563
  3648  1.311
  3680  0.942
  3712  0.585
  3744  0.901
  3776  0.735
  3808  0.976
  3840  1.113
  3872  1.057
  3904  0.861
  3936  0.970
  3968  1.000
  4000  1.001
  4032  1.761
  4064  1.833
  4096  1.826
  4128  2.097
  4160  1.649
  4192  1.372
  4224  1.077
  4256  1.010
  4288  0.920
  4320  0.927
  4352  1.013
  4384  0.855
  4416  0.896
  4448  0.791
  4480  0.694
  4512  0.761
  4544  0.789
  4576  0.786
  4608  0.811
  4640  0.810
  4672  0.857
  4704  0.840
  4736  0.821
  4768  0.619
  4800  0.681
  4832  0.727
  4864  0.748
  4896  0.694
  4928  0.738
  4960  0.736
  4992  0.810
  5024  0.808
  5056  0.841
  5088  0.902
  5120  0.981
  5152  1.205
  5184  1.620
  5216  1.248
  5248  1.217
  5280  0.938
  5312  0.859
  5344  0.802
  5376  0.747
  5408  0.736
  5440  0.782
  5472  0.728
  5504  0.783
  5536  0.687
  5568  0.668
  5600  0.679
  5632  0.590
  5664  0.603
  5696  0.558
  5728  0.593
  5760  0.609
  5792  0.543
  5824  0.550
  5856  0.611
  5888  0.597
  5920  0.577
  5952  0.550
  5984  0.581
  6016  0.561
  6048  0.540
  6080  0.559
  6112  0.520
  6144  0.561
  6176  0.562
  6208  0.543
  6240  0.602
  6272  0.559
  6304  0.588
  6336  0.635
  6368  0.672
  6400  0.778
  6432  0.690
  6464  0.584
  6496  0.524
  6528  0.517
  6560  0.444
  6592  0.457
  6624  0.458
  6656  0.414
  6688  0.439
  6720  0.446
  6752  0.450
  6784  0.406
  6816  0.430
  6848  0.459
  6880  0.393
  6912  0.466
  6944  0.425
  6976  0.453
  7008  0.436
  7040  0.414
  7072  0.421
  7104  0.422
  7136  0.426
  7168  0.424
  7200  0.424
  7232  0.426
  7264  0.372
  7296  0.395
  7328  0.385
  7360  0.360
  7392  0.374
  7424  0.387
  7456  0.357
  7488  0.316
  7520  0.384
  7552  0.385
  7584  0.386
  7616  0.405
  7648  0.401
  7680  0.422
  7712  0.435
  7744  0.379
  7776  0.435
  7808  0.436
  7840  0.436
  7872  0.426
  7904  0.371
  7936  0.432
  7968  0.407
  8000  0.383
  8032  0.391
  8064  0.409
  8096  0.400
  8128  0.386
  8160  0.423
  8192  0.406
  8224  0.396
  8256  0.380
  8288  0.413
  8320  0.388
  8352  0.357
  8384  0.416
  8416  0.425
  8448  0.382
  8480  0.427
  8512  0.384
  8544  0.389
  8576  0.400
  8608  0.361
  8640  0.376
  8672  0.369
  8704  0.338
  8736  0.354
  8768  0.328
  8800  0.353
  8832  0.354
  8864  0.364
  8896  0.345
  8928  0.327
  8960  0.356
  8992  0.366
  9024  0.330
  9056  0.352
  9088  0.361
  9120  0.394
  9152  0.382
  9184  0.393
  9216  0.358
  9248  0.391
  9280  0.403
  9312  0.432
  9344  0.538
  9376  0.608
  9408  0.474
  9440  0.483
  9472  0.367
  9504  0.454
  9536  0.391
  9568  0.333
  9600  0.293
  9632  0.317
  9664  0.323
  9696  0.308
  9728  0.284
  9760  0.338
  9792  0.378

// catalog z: 2.366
